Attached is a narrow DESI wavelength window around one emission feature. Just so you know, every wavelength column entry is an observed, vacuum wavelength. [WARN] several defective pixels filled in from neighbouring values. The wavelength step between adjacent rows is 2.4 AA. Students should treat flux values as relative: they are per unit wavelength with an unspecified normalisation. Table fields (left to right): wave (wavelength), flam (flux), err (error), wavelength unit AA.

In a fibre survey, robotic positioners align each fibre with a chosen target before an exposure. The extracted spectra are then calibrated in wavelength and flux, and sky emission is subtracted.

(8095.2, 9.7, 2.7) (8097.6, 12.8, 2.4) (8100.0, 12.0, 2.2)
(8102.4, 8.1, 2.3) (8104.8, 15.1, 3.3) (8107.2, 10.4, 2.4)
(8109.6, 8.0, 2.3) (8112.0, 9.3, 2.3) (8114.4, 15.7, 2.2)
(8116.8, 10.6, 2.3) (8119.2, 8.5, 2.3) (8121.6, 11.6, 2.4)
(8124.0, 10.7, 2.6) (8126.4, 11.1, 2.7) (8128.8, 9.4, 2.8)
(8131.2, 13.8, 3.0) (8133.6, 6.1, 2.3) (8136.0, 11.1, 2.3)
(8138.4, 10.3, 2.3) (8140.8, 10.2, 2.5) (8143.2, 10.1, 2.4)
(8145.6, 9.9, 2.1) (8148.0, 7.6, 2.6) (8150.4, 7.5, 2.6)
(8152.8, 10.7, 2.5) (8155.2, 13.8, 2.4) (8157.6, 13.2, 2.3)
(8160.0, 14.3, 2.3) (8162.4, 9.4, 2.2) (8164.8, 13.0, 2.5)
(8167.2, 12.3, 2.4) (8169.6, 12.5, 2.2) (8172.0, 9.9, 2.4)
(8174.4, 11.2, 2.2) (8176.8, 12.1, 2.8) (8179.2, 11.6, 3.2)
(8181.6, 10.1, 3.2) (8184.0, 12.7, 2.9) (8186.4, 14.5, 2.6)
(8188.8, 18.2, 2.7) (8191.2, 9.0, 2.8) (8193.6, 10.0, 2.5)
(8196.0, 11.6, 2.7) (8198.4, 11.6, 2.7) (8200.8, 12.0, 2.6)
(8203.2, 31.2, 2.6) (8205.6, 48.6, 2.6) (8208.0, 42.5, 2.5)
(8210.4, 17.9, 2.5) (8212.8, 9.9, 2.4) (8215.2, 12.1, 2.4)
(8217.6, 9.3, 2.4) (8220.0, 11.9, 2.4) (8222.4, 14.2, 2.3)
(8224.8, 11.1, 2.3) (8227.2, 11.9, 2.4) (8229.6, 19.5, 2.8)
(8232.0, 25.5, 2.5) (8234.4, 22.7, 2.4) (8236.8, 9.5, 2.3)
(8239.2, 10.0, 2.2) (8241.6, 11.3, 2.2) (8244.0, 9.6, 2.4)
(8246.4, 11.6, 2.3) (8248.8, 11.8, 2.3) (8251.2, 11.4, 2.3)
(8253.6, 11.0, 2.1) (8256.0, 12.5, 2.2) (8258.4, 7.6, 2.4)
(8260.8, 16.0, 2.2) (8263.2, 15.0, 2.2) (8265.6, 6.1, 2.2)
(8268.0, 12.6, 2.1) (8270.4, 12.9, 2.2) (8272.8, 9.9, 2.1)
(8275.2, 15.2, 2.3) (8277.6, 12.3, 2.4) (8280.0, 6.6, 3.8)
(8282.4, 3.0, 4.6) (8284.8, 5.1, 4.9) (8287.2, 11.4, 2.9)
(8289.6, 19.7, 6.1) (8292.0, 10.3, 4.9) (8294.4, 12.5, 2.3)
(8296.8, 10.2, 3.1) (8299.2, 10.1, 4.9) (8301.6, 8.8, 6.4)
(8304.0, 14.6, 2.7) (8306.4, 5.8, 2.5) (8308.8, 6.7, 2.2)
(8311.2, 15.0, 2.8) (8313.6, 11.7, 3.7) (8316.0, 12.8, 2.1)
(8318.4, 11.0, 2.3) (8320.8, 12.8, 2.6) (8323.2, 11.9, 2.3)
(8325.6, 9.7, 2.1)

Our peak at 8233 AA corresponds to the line [N II]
